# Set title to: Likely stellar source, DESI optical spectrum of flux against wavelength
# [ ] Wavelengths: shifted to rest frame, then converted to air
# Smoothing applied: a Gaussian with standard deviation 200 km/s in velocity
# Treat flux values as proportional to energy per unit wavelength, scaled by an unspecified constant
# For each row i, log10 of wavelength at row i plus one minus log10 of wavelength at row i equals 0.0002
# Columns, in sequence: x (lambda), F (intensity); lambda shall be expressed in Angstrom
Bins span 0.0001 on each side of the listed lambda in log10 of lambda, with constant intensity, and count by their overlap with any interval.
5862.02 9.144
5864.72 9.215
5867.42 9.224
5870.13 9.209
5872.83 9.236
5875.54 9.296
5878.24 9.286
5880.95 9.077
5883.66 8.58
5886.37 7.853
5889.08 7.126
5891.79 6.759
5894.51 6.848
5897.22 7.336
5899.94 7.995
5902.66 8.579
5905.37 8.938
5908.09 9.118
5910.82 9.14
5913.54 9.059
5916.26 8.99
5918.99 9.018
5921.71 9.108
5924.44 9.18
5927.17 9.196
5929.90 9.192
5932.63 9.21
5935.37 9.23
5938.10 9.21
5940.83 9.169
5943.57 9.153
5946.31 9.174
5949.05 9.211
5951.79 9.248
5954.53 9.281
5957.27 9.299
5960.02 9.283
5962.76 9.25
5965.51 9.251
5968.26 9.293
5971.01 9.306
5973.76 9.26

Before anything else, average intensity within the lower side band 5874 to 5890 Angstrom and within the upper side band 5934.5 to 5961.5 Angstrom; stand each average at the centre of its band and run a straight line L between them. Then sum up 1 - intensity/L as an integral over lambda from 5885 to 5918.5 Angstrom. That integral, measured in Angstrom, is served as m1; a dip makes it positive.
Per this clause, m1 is 2.3 Angstrom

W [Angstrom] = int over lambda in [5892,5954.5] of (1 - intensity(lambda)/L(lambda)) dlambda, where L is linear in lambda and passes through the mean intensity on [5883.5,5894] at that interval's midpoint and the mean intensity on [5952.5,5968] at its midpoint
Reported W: -4.1 Angstrom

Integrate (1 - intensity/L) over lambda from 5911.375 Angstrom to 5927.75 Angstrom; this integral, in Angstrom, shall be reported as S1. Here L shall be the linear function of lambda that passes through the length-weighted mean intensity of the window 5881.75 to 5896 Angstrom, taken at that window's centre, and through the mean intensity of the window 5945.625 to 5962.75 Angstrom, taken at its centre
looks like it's -1.5 Angstrom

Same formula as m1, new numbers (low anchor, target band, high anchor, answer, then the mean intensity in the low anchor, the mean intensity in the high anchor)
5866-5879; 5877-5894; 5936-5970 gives 2.2 Angstrom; 9.25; 9.24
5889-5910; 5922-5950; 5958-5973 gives -1.7 Angstrom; 7.91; 9.27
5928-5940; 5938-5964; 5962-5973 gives 0.0 Angstrom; 9.21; 9.27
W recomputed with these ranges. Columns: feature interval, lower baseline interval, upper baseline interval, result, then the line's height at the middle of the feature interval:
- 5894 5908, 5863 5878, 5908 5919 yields 1.53 Angstrom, 9.11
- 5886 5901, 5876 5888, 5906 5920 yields 2.66 Angstrom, 8.84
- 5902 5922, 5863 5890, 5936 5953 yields 0.05 Angstrom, 9.03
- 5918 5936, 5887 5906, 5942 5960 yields -1.37 Angstrom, 8.52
